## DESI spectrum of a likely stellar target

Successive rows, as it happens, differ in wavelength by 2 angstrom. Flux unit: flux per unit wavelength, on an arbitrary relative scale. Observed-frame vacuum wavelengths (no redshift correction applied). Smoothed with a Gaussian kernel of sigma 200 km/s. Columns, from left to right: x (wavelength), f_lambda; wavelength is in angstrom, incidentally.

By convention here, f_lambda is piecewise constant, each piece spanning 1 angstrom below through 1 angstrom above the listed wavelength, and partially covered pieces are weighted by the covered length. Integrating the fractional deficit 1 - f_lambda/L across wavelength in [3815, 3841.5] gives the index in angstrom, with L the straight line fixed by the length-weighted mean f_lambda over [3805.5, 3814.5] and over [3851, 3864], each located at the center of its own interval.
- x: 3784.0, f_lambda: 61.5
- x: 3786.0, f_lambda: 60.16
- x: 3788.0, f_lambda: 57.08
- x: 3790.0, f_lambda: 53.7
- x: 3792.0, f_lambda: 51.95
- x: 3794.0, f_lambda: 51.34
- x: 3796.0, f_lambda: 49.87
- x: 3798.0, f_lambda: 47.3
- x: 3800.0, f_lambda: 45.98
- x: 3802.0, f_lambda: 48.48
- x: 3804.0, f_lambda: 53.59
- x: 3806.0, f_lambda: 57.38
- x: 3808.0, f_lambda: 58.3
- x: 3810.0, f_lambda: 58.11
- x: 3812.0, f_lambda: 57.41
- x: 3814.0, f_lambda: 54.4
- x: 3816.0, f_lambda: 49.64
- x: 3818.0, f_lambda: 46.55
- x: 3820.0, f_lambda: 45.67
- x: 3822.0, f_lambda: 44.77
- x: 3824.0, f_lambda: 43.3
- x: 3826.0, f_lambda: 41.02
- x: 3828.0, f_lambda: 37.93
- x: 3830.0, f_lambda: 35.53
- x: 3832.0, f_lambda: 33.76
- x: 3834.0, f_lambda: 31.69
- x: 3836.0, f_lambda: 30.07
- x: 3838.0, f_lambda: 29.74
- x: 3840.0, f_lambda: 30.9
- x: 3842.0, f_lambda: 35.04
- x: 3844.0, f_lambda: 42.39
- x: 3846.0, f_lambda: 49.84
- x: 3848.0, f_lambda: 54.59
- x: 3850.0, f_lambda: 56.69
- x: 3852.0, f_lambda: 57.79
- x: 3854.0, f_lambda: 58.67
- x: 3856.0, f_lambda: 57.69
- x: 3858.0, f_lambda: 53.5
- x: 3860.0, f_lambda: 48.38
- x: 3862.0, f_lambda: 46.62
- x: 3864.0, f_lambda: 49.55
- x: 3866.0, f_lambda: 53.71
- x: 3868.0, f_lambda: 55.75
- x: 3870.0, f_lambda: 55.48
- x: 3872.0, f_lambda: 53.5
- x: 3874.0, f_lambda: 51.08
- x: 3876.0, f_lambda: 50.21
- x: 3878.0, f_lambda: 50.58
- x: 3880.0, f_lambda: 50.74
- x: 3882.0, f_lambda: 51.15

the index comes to 8.3 angstrom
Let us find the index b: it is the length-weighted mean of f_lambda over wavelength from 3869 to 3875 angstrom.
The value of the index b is 53.4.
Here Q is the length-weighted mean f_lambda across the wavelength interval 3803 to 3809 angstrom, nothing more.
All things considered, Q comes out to 56.4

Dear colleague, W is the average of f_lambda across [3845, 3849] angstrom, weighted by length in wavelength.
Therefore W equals 52.2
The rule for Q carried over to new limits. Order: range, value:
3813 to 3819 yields 50.2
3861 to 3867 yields 50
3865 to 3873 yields 54.6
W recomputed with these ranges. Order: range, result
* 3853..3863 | 53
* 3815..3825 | 46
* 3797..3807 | 50.5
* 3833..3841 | 30.6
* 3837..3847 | 37.6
